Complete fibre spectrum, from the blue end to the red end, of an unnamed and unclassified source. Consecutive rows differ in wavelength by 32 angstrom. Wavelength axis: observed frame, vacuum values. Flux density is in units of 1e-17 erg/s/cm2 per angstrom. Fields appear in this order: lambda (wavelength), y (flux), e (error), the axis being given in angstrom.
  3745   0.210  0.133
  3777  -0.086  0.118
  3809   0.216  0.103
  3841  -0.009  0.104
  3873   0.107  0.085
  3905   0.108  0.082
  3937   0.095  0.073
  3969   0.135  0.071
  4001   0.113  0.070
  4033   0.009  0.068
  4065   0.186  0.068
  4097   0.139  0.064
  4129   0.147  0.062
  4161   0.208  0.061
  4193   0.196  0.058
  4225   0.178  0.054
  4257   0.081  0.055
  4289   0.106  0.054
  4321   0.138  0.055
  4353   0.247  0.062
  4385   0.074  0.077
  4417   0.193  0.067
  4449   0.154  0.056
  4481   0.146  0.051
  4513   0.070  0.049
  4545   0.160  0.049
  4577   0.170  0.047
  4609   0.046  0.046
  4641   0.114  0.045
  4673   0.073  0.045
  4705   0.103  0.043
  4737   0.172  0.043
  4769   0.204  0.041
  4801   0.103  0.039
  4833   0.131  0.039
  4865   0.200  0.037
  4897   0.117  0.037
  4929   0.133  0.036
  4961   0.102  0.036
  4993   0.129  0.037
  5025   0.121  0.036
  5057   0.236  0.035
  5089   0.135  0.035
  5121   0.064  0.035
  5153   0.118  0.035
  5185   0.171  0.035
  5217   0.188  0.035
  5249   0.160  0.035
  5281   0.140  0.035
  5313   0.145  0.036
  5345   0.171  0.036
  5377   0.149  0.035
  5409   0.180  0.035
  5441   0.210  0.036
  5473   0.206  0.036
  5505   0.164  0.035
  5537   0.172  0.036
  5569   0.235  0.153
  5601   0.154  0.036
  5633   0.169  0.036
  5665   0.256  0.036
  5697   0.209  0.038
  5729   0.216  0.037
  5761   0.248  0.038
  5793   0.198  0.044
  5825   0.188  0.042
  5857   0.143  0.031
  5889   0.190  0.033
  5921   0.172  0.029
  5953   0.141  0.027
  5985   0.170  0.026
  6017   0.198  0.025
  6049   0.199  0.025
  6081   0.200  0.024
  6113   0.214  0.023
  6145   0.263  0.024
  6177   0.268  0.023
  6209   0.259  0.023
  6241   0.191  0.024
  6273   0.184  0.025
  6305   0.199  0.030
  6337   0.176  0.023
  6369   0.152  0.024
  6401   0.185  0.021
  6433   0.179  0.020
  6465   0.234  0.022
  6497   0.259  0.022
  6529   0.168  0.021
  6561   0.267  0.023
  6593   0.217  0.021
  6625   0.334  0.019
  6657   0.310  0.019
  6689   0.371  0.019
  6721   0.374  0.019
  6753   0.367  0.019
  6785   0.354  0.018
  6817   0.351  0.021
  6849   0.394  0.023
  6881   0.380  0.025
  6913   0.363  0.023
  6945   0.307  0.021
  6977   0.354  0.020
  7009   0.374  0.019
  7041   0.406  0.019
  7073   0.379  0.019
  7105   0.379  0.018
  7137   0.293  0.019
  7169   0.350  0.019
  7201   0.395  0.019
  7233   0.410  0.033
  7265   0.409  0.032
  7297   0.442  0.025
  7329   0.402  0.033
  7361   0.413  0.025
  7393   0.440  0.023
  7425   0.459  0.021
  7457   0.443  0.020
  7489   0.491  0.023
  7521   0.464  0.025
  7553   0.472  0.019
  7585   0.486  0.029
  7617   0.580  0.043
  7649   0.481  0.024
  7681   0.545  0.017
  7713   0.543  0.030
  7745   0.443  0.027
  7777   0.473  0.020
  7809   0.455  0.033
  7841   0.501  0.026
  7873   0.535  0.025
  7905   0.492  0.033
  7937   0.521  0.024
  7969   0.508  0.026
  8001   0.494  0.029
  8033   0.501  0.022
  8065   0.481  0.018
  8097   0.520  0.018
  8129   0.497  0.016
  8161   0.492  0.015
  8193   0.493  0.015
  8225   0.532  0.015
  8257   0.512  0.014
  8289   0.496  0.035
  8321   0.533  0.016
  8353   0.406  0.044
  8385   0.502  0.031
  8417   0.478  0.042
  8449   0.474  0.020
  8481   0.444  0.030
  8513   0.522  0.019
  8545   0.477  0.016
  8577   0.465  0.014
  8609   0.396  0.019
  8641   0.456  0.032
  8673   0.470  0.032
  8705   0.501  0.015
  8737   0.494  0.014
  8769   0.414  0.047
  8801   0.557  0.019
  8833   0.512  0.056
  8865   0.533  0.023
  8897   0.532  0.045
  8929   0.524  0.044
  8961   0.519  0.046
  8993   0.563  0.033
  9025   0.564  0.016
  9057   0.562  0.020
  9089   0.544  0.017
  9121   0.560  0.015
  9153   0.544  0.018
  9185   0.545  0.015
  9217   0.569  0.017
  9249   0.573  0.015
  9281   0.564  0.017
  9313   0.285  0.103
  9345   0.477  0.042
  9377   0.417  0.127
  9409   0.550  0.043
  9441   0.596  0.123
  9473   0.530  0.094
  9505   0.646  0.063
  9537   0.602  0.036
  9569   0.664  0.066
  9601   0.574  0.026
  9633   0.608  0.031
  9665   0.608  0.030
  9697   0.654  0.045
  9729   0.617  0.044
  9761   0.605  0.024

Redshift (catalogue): 0.66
